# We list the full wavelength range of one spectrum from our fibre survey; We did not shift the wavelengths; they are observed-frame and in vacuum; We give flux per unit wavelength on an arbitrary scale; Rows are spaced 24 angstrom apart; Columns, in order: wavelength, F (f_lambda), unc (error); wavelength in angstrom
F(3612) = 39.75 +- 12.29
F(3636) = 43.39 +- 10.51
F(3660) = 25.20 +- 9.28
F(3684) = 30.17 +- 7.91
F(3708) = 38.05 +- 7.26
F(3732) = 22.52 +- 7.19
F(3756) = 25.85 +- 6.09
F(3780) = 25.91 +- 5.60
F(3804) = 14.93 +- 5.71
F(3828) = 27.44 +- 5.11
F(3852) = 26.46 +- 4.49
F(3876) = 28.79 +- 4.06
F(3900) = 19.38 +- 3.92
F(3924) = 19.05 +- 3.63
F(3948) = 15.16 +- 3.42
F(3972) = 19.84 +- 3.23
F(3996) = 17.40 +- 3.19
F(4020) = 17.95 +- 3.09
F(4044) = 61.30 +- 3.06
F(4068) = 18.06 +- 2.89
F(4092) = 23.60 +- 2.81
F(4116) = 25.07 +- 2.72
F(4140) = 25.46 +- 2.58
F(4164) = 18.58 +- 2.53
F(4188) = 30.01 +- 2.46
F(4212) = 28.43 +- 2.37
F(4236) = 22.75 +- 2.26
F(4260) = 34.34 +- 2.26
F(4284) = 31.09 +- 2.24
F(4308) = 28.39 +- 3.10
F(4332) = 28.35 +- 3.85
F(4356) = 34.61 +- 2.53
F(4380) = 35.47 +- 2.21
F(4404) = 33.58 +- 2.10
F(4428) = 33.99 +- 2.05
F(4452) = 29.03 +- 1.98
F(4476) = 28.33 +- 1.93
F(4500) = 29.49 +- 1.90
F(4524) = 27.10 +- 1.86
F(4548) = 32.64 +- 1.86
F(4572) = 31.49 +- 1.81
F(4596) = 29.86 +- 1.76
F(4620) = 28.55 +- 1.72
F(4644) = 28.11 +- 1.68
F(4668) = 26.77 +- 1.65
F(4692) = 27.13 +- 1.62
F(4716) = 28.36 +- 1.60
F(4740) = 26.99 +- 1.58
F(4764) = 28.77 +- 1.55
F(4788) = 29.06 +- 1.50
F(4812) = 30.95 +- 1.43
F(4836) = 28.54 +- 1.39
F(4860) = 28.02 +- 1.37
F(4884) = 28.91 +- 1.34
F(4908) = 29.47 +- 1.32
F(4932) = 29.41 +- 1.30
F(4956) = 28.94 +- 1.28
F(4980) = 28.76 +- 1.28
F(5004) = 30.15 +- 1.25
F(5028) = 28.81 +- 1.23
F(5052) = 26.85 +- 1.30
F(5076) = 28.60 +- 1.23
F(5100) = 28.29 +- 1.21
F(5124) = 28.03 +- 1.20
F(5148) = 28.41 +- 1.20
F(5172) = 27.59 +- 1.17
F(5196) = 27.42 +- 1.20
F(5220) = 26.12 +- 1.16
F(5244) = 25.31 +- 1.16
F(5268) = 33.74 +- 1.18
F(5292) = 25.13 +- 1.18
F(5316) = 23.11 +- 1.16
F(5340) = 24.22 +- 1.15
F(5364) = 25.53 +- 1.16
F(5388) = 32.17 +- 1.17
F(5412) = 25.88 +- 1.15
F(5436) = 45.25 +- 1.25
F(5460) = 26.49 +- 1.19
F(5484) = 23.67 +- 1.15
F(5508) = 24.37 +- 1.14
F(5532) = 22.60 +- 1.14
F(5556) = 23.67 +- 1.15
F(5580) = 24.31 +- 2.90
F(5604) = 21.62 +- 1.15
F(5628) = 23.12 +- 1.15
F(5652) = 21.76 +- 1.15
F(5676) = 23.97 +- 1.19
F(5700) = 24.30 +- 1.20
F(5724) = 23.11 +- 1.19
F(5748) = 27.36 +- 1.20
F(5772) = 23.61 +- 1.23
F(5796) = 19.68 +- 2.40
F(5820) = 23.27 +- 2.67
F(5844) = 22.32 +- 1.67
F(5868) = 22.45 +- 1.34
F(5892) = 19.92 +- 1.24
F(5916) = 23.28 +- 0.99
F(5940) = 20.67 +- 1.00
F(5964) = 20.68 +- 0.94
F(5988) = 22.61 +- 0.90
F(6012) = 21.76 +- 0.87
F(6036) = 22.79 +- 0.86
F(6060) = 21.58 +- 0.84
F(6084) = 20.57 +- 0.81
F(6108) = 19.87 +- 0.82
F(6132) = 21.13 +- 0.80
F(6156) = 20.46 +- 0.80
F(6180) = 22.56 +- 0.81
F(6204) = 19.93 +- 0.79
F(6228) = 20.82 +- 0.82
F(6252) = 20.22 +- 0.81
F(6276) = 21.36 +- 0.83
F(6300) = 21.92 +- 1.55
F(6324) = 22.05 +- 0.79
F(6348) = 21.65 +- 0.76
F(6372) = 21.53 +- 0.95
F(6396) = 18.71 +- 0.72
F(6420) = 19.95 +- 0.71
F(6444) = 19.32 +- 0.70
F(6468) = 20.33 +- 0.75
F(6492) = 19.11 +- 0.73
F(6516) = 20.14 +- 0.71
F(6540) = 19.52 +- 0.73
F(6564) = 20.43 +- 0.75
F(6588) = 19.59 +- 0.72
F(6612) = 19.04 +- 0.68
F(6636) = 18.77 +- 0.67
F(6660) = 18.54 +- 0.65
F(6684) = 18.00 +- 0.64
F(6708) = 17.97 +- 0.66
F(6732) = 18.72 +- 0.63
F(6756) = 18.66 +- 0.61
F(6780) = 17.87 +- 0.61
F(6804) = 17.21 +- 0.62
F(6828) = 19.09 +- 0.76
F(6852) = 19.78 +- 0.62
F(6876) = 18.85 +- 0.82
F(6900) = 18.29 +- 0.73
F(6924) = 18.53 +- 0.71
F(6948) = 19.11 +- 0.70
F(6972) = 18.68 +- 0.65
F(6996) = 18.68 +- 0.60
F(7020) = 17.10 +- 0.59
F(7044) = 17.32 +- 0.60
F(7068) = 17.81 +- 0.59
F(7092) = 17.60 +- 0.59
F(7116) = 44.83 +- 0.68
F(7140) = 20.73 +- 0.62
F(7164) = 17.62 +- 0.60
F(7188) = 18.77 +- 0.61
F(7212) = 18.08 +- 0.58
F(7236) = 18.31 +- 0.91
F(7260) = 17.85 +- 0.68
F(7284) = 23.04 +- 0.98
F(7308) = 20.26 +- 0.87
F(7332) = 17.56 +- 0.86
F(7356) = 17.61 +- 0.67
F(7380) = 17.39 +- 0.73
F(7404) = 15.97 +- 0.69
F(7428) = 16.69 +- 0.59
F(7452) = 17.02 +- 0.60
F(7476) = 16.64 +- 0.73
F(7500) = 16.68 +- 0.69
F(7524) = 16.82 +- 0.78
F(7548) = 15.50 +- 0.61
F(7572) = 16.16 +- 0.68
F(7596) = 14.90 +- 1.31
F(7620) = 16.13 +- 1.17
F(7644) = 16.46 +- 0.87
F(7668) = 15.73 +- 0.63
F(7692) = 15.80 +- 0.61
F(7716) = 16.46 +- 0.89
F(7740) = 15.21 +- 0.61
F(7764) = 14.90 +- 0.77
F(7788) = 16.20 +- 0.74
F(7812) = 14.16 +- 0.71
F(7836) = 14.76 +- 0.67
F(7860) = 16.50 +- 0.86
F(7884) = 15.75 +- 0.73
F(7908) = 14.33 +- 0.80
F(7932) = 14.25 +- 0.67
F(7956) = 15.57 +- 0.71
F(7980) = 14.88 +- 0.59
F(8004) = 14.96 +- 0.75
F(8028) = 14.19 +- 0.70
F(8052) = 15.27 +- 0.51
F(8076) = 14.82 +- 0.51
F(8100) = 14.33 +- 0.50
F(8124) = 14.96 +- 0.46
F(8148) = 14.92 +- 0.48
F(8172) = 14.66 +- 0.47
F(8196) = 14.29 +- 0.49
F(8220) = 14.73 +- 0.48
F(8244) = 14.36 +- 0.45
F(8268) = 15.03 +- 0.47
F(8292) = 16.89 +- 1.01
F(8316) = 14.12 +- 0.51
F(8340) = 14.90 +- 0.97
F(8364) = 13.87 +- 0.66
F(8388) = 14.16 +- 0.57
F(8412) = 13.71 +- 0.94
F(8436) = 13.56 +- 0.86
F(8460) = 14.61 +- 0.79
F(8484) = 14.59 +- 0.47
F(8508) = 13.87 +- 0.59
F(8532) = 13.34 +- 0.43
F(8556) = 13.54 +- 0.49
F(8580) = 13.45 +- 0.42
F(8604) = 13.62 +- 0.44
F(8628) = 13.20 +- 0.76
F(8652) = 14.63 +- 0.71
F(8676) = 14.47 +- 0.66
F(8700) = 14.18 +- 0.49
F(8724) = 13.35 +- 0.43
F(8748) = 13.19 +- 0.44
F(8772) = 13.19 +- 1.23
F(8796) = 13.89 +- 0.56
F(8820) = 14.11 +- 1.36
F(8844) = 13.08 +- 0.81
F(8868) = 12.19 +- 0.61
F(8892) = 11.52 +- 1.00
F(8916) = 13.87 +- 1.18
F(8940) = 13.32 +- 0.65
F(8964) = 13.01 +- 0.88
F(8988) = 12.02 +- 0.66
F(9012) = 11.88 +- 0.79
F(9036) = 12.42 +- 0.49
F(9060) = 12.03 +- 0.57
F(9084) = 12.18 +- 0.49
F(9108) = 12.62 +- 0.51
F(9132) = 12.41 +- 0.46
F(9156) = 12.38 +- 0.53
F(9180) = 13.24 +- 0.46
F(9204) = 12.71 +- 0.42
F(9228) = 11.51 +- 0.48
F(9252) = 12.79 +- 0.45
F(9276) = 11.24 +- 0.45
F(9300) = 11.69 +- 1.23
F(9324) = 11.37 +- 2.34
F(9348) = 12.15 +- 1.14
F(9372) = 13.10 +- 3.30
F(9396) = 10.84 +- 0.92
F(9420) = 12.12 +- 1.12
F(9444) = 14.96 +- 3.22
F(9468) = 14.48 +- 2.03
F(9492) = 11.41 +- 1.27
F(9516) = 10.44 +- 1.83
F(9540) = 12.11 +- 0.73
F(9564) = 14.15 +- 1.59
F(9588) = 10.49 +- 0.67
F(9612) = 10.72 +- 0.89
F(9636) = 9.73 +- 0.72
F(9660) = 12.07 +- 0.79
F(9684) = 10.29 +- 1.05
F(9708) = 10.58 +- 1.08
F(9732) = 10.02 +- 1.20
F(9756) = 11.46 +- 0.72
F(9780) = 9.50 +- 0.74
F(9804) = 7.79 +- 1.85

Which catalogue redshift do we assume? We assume 0.085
